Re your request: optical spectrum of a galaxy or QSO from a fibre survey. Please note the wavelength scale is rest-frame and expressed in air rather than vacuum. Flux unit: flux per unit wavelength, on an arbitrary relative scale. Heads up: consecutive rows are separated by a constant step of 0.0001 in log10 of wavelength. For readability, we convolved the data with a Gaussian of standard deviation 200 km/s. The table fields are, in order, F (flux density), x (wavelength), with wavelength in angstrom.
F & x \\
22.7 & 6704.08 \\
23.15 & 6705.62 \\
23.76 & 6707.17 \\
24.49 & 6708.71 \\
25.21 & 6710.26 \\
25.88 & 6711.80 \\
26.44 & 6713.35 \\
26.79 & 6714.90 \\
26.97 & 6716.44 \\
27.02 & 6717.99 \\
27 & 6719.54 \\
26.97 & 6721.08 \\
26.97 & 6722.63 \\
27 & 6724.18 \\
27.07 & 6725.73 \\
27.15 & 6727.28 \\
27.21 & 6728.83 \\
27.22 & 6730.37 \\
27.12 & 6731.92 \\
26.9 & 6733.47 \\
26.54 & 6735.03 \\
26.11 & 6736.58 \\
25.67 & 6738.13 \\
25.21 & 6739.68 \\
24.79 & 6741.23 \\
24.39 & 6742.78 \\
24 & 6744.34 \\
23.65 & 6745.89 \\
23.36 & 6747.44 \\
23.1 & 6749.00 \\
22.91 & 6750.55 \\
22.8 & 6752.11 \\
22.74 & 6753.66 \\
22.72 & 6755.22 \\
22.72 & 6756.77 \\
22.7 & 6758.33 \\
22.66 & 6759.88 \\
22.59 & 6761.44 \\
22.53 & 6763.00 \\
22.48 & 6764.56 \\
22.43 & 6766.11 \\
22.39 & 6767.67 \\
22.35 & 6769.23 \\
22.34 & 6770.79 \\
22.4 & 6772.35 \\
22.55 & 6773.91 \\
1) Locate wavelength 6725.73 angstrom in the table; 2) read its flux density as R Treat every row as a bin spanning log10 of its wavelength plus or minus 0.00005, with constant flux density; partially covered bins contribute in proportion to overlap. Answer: 27.07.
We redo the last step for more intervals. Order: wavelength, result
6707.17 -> 23.76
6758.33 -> 22.7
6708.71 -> 24.49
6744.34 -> 24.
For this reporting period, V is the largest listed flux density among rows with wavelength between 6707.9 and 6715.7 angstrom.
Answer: 26.79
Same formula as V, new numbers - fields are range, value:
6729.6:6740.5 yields 27.22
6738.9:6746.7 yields 25.21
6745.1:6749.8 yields 23.65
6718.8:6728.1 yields 27.15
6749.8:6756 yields 22.91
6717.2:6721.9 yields 27.02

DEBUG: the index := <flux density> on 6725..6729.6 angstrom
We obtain 27.2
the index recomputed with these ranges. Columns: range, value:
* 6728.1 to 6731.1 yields 27.3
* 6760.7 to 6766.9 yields 22.5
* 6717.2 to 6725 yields 27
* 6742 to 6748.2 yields 23.9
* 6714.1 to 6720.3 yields 26.9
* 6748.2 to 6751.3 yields 23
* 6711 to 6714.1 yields 26.2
